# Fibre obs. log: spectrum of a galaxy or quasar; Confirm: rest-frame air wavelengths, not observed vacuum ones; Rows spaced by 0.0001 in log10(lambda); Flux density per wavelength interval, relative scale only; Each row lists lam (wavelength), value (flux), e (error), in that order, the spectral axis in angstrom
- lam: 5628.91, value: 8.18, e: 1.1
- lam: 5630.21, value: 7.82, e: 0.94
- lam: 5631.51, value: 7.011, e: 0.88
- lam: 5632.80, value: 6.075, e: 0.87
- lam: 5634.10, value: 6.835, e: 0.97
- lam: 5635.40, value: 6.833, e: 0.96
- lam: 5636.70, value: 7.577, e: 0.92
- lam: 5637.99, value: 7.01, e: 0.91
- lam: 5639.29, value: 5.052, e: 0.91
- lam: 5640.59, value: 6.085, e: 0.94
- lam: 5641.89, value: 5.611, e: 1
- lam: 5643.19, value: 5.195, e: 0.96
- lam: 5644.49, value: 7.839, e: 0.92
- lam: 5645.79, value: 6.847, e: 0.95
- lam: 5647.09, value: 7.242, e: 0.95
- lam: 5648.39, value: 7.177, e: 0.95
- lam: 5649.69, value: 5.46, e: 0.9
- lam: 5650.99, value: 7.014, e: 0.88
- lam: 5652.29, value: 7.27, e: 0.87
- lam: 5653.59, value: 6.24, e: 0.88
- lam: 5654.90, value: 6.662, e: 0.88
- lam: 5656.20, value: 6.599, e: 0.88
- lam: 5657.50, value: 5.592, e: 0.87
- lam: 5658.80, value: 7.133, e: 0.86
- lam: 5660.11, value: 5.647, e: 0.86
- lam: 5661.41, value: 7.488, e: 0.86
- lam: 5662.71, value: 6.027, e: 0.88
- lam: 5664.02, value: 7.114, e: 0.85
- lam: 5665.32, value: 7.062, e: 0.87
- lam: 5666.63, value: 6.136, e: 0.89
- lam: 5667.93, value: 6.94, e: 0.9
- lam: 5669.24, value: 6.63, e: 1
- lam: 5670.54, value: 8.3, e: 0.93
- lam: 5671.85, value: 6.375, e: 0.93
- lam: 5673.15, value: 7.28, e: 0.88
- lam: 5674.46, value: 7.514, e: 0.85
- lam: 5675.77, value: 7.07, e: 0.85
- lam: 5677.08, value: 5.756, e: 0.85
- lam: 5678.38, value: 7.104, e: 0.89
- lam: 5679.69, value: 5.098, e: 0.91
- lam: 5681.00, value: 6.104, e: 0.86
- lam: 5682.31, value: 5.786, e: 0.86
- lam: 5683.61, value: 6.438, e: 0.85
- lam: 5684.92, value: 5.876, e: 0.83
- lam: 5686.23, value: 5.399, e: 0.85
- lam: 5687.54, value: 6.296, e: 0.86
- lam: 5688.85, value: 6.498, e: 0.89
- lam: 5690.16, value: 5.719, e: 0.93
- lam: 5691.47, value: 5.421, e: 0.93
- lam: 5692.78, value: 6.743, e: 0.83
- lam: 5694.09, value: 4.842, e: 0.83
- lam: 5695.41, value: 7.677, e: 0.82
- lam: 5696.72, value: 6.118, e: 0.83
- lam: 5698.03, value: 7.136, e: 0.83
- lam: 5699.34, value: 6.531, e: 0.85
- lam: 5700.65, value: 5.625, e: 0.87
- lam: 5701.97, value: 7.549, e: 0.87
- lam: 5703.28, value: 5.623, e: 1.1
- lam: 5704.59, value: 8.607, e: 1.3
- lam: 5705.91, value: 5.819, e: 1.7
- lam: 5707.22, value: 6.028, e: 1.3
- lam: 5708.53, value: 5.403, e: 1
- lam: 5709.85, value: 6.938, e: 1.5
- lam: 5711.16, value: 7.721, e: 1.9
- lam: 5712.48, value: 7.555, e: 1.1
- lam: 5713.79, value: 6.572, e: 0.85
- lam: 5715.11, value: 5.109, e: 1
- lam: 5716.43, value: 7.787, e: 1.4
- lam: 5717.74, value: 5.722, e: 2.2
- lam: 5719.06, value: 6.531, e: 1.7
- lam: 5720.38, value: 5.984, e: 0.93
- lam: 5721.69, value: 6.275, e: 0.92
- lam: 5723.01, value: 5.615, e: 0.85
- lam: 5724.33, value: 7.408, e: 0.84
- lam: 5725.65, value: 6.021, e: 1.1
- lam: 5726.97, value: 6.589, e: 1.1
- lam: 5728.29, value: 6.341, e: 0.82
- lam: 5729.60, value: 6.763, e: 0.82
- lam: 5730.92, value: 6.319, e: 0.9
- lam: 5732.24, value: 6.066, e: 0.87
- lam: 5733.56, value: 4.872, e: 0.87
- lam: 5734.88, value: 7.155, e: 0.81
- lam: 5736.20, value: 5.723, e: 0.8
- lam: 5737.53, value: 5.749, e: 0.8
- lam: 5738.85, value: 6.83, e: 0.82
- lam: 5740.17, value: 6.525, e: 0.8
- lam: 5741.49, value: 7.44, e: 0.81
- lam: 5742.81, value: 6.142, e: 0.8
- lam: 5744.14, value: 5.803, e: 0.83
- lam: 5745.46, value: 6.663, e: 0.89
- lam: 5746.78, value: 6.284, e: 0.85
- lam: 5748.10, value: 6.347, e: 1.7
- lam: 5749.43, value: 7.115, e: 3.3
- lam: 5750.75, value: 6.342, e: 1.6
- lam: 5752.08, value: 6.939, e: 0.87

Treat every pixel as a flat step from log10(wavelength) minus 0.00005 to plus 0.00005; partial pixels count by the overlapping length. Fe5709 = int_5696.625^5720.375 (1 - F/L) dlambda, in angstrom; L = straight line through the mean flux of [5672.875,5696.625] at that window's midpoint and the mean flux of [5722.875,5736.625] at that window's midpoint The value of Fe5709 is -1.2 angstrom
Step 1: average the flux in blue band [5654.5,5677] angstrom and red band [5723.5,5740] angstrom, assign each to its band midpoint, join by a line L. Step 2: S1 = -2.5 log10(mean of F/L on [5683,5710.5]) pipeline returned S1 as 0.04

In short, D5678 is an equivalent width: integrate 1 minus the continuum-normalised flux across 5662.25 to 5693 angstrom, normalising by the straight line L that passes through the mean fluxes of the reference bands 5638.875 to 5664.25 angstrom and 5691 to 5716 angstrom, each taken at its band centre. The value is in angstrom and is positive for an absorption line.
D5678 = 0.2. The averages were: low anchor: 6.47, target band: 6.44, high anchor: 6.49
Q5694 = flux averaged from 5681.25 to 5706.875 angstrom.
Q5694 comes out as 6.29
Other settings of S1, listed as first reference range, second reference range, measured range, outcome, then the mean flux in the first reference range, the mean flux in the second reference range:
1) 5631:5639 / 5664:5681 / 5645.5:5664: 0.03 mag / 6.81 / 6.76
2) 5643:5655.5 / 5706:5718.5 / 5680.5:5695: 0.11 mag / 6.75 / 6.51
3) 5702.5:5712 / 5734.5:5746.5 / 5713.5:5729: 0.04 mag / 6.62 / 6.42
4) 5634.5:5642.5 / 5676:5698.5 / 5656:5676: -0.09 mag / 6.38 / 6.13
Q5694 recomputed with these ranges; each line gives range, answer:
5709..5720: 6.69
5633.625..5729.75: 6.5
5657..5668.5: 6.58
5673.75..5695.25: 6.14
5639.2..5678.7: 6.65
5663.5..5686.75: 6.56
